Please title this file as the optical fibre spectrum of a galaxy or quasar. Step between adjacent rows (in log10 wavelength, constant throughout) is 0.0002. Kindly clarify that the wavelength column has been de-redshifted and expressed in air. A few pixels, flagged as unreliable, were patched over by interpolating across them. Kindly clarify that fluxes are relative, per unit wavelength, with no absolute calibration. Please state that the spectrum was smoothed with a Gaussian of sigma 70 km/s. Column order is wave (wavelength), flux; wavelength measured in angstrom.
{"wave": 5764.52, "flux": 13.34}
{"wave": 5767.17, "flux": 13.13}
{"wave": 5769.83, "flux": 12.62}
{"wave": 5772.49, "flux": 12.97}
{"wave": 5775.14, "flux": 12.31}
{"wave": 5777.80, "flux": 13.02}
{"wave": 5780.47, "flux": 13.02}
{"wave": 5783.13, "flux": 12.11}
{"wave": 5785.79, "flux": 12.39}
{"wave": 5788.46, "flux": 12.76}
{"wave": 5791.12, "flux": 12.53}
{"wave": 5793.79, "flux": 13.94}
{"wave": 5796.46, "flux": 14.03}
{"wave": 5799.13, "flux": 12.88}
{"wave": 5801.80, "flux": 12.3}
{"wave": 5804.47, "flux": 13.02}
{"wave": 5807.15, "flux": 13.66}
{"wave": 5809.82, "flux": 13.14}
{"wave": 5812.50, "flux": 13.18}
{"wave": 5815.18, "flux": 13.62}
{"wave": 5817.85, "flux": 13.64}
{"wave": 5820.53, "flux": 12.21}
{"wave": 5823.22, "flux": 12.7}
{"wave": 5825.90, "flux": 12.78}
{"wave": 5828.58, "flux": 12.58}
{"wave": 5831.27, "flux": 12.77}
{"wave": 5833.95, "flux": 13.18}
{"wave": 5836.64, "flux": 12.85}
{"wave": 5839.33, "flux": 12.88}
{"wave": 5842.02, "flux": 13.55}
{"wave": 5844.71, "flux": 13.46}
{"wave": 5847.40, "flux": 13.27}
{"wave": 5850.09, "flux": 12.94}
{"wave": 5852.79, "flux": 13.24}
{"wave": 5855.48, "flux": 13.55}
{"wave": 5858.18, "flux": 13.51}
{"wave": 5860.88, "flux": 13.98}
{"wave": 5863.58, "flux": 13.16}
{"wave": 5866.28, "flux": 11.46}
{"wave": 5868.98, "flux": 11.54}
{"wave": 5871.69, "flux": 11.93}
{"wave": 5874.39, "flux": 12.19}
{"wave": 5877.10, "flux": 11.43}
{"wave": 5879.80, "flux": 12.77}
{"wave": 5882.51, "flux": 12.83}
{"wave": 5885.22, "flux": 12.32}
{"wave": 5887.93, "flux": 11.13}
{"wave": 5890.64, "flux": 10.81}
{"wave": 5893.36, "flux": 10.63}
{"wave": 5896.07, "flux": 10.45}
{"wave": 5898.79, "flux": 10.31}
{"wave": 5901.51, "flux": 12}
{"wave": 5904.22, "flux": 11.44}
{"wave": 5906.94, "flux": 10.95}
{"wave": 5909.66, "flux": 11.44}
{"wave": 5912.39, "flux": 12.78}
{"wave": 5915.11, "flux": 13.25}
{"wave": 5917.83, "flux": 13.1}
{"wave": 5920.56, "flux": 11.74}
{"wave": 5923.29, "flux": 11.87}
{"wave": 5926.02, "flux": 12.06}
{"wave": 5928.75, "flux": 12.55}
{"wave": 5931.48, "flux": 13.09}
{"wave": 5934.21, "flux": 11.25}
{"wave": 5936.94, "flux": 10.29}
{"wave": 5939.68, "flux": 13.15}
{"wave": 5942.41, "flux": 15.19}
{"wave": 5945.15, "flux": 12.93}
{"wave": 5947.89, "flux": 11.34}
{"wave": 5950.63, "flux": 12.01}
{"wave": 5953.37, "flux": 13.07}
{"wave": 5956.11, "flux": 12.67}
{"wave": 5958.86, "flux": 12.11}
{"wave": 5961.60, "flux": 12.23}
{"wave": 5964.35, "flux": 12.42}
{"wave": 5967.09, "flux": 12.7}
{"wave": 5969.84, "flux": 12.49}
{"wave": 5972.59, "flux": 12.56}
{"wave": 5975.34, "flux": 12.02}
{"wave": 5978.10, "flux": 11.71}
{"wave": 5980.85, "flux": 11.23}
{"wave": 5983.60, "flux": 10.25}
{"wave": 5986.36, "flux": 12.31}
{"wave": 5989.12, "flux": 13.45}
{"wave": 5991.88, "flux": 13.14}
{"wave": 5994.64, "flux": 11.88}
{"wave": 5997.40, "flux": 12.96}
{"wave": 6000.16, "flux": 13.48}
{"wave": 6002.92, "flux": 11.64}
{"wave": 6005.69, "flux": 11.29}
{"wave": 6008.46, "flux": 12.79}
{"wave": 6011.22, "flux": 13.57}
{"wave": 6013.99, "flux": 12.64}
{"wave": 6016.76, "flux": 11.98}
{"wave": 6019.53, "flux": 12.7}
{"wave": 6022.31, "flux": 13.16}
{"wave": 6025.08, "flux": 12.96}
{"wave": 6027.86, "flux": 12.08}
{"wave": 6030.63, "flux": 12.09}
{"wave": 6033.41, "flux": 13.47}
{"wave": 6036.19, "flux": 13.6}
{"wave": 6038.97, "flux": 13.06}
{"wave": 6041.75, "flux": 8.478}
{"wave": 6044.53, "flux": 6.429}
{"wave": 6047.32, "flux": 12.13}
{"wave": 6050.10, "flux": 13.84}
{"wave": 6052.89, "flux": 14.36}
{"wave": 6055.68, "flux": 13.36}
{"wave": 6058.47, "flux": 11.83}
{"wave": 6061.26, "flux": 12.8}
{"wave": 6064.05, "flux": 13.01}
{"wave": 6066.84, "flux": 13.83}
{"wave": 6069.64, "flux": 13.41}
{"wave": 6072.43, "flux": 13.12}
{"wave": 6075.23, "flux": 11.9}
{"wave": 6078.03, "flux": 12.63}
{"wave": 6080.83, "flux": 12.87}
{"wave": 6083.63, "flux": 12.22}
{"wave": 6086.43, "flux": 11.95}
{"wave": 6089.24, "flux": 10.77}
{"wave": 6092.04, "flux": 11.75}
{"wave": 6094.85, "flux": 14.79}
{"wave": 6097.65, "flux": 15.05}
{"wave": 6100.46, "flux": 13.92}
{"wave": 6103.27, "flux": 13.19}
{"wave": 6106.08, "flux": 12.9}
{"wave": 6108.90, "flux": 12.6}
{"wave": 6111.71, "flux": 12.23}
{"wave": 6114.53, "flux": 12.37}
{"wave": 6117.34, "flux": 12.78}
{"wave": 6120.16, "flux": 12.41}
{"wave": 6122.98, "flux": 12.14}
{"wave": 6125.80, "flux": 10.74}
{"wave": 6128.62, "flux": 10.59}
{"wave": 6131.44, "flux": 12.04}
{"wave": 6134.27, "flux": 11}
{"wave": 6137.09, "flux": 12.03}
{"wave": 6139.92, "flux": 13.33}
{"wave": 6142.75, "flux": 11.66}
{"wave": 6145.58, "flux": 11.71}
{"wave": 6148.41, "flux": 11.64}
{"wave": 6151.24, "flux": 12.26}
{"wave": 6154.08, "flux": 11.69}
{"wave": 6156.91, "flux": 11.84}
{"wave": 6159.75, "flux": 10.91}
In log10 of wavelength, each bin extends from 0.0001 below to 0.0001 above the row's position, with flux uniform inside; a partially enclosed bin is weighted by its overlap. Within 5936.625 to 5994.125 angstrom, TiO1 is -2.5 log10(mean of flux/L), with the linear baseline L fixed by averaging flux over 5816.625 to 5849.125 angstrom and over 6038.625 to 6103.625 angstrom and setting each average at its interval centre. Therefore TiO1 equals 0.03 mag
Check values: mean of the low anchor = 13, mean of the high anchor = 12.5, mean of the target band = 12.4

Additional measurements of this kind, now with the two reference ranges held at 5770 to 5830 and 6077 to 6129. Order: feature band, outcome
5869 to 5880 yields 0.08 mag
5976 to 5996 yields 0.06 mag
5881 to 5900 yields 0.14 mag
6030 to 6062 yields 0.05 mag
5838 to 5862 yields -0.04 mag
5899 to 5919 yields 0.07 mag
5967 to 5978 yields 0.04 mag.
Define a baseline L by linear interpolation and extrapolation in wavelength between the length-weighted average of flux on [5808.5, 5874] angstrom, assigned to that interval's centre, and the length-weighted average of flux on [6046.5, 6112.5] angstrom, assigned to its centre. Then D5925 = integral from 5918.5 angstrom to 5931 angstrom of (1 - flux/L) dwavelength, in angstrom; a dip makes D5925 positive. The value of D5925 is 0.74 angstrom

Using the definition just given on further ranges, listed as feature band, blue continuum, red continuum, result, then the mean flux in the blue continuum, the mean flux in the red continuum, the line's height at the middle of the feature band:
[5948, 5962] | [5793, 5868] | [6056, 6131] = 0.6 angstrom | 13.1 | 12.6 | 12.9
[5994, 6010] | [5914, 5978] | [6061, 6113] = 0.3 angstrom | 12.4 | 12.9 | 12.6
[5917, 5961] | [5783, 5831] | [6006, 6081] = 1.1 angstrom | 13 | 12.5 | 12.7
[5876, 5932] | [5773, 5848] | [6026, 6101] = 4.3 angstrom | 13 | 12.5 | 12.8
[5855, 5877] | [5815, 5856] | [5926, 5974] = 0.6 angstrom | 13.1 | 12.5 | 12.9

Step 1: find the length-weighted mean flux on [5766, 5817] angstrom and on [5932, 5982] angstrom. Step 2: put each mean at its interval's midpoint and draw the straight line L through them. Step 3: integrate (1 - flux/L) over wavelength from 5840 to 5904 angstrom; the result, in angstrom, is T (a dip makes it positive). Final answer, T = 2.0 angstrom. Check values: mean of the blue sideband 13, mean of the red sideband 12.3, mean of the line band 12.3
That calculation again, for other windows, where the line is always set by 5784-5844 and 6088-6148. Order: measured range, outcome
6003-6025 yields 0.1 angstrom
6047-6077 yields -1.4 angstrom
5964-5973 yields 0.1 angstrom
